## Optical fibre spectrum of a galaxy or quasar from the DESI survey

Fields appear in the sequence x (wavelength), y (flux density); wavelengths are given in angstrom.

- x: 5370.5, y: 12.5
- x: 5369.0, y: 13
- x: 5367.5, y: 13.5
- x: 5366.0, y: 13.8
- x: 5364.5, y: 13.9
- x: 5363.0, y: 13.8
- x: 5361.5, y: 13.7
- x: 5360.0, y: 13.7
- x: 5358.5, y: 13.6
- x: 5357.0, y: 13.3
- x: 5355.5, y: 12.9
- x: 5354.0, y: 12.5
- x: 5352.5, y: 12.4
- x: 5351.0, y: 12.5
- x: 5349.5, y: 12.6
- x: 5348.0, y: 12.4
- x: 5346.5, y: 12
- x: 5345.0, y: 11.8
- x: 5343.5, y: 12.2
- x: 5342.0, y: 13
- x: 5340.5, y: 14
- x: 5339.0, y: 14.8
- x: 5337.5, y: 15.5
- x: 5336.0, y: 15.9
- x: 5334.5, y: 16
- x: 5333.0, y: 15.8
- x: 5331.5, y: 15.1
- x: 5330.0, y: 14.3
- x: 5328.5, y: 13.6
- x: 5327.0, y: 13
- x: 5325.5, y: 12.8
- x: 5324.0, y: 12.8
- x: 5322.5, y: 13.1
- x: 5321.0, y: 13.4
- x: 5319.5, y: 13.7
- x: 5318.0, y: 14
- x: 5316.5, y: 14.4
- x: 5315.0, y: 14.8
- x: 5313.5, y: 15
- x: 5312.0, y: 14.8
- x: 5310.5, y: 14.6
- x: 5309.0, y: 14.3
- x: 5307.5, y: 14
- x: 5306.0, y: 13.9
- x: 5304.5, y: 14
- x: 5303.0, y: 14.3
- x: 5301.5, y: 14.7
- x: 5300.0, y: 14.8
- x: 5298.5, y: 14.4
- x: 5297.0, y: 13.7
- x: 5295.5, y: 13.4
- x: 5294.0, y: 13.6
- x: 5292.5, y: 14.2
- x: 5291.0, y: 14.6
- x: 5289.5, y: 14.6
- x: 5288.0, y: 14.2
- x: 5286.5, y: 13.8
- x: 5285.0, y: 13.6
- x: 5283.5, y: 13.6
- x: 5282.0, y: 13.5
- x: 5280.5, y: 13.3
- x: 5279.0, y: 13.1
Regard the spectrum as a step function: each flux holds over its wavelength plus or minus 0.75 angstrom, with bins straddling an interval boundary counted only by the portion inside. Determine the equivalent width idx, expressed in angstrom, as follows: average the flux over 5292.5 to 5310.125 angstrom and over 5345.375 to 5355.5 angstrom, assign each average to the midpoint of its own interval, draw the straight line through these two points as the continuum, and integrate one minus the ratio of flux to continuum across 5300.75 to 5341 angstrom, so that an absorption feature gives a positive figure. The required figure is -2.7 angstrom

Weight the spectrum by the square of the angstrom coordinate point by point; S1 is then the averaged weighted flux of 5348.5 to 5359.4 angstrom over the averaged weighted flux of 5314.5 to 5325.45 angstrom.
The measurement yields 0.95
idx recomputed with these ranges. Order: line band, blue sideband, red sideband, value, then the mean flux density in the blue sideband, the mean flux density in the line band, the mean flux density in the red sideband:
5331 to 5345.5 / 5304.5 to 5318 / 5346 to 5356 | -1.5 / 14.4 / 14.4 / 12.5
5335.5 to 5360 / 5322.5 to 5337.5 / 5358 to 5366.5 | 1.4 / 14.4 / 13.2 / 13.8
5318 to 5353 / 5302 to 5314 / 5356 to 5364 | 0.9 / 14.4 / 13.6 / 13.6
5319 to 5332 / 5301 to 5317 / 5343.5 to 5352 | 0.0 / 14.4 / 13.5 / 12.3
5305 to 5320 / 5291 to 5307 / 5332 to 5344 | 0.0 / 14.1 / 14.4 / 14.7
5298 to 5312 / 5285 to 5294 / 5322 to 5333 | -0.4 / 14.2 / 14.4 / 13.7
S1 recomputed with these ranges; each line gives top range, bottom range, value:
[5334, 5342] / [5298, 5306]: 1.06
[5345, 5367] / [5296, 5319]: 0.92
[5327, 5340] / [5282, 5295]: 1.09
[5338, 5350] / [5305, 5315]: 0.90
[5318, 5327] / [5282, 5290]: 0.96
